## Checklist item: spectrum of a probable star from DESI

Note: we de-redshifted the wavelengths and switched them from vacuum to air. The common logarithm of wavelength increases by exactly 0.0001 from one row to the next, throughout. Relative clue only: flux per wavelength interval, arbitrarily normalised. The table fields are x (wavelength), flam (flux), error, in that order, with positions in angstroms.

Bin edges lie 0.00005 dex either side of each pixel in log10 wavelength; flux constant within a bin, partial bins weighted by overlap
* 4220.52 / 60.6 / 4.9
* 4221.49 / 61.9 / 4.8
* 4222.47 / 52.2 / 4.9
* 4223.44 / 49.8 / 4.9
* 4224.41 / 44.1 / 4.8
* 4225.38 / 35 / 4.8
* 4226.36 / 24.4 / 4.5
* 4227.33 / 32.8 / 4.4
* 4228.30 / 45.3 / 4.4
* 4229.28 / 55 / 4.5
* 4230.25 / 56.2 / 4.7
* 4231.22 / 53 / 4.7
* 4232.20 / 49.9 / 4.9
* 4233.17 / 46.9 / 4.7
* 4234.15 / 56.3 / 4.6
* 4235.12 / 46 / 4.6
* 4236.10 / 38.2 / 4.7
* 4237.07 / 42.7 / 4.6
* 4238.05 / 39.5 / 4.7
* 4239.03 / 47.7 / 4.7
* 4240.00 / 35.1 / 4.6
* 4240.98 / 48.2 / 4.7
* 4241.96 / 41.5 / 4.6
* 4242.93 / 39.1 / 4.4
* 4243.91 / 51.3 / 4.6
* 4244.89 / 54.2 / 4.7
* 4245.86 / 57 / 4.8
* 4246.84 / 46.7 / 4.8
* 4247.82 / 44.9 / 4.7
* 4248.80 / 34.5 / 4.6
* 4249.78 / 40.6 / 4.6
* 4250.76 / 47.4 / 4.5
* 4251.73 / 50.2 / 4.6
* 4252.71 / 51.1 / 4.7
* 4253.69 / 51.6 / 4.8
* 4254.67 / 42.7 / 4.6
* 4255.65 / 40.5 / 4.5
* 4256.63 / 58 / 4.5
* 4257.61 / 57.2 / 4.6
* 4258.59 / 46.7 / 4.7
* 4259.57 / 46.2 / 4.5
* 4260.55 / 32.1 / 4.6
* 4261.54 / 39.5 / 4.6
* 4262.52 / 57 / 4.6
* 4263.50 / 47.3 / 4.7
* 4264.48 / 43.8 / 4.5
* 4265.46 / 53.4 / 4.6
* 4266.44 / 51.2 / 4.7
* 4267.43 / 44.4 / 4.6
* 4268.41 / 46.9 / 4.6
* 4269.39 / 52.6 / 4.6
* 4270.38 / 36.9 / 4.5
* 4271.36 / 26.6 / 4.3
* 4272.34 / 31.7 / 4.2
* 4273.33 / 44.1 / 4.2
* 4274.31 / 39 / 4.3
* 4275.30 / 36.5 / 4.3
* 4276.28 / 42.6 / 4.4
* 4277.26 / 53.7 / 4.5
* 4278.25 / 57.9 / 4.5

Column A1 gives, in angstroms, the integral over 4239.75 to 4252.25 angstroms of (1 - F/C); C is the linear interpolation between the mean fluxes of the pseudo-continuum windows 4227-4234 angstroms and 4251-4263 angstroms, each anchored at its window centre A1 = 0.7 angstroms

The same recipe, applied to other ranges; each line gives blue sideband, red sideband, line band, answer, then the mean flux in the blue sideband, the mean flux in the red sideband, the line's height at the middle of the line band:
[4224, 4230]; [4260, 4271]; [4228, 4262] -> -3.26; 40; 45.7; 42.7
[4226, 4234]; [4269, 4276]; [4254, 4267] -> -2.26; 46.2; 38.1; 40.4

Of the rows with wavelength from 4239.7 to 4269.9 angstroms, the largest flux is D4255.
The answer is 58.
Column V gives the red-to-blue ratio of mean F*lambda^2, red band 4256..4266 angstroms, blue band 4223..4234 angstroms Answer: 1.08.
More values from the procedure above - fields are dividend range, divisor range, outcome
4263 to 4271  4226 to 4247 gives 1.03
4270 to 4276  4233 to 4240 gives 0.82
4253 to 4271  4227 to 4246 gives 1.02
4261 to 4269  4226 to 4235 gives 1.04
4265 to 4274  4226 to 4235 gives 0.93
